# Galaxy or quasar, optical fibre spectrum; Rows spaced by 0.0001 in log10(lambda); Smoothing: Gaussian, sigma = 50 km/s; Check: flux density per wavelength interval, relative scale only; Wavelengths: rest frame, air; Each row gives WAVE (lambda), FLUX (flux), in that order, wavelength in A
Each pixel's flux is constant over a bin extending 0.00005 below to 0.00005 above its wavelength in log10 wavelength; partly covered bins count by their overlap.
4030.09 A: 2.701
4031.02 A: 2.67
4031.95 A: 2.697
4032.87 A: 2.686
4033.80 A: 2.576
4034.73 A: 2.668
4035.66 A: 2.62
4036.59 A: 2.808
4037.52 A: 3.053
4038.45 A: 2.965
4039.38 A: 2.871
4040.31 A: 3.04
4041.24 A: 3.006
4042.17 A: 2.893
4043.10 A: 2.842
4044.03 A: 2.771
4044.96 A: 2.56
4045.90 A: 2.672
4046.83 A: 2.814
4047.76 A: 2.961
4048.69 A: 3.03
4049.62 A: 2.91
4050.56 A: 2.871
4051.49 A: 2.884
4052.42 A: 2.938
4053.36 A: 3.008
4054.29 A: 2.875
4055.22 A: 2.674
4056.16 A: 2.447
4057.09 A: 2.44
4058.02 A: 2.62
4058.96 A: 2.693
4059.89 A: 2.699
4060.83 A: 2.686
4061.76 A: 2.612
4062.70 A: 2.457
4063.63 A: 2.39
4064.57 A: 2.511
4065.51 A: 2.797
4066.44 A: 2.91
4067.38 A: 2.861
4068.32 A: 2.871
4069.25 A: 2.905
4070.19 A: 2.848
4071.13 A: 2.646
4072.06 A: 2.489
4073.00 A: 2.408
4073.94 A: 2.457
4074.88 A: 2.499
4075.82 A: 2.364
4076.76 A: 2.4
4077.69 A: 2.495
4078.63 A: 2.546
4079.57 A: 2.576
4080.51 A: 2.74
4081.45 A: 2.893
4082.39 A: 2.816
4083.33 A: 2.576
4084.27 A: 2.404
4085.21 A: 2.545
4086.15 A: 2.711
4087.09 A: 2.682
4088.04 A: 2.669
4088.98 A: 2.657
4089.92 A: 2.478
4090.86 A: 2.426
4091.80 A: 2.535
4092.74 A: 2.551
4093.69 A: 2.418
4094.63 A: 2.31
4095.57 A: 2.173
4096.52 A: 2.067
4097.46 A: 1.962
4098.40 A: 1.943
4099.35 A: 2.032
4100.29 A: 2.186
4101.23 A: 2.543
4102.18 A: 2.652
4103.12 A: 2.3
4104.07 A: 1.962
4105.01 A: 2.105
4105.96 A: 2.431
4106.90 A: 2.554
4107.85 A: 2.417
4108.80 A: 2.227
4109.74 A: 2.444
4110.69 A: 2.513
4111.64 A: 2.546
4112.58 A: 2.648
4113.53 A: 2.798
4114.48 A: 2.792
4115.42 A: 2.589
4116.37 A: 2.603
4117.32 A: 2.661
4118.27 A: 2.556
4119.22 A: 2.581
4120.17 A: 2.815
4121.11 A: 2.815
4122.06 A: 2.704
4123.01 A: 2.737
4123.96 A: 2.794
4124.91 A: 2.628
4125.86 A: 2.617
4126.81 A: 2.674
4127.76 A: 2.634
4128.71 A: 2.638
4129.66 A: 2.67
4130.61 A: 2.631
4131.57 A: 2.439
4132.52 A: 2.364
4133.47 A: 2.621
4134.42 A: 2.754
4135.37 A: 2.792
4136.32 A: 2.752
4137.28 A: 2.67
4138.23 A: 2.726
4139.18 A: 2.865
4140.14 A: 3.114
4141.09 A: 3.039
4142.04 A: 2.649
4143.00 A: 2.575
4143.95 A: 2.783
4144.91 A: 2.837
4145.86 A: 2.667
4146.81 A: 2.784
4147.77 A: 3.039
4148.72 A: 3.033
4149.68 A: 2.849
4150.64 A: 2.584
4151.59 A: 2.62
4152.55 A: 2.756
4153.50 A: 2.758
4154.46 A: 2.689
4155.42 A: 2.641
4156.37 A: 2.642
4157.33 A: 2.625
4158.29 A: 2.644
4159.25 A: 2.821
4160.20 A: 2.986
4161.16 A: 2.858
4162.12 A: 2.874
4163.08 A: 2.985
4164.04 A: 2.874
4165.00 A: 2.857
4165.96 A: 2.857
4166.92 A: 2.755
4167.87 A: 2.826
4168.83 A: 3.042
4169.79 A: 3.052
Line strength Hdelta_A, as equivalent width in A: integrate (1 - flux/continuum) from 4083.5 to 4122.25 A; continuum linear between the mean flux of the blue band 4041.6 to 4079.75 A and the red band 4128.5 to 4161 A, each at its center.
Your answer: 3.6 A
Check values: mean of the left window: 2.69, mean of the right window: 2.74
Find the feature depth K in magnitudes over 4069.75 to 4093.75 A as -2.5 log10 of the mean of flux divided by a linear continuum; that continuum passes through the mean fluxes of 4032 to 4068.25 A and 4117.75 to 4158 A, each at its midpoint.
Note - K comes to 0.07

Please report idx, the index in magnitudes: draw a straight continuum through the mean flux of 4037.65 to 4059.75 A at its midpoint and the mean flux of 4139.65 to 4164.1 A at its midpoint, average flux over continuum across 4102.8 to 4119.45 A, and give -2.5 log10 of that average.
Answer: 0.13 mag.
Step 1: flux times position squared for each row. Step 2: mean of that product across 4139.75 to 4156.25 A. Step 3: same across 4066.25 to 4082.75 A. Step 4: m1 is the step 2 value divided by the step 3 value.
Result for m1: 1.1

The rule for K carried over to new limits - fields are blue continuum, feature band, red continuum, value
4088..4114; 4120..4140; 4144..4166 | -0.037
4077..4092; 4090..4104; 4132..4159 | 0.154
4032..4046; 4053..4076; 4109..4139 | 0.044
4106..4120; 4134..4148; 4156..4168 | -0.035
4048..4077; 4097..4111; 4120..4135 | 0.170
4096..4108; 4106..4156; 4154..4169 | -0.072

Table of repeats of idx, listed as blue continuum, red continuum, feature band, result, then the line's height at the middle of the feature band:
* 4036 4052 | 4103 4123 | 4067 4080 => 0.06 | 2.73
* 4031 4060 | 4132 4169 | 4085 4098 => 0.15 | 2.79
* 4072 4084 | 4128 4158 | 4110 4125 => 0.00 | 2.66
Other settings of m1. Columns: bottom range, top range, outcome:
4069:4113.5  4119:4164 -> 1.14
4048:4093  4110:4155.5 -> 1.05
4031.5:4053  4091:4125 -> 0.90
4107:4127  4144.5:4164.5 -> 1.08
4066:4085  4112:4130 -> 1.04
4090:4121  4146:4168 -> 1.18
